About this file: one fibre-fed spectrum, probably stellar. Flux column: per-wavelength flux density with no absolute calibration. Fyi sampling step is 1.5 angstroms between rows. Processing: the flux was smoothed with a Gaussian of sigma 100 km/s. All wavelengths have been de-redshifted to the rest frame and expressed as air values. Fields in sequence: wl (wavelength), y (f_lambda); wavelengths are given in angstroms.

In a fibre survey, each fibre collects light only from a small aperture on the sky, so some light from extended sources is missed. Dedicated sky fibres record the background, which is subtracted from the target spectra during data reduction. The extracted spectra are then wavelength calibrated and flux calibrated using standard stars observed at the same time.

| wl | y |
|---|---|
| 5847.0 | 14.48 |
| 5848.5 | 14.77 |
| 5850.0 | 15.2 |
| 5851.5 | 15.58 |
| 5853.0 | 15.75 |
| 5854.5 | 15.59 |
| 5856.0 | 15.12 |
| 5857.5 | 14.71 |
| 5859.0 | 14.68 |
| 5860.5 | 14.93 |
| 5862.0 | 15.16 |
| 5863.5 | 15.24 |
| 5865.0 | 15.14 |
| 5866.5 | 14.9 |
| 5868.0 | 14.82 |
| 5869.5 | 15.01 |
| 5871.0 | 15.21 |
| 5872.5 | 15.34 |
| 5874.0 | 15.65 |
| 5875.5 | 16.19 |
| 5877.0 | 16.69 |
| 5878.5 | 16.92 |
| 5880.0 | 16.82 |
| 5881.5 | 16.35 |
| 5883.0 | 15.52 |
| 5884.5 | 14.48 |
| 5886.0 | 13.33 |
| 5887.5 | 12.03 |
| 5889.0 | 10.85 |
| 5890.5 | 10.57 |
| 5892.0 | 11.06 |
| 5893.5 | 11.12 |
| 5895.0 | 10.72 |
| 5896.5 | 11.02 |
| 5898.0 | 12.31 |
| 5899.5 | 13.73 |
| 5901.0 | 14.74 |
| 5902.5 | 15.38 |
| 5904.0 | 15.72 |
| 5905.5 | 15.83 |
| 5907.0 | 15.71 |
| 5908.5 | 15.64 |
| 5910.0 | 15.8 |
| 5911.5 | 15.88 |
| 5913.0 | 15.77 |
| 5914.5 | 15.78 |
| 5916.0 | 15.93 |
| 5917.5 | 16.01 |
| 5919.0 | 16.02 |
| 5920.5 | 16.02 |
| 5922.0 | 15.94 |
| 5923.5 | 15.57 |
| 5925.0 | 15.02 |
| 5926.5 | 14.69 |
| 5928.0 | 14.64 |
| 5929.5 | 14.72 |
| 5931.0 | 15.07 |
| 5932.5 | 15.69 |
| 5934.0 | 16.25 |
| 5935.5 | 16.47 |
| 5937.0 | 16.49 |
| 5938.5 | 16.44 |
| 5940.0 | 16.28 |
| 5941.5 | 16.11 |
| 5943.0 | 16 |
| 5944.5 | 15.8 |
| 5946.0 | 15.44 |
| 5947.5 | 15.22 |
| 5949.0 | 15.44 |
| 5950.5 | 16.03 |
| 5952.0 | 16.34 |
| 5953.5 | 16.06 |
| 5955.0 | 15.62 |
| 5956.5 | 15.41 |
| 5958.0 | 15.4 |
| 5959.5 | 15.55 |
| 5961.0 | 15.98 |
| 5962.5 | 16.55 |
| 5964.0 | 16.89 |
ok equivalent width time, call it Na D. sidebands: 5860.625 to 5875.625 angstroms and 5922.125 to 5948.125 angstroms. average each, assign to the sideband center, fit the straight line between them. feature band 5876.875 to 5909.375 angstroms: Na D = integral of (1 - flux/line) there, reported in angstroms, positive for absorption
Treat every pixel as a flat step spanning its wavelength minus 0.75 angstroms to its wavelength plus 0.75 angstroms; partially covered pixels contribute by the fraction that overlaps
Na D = 3.1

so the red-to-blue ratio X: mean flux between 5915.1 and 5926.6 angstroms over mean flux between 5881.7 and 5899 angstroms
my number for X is 1.28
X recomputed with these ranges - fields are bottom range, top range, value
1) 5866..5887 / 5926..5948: 1.01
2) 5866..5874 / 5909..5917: 1.05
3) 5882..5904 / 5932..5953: 1.25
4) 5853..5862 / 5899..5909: 1.01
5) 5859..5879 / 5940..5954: 1.03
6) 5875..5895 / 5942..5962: 1.14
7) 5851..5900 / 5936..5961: 1.11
